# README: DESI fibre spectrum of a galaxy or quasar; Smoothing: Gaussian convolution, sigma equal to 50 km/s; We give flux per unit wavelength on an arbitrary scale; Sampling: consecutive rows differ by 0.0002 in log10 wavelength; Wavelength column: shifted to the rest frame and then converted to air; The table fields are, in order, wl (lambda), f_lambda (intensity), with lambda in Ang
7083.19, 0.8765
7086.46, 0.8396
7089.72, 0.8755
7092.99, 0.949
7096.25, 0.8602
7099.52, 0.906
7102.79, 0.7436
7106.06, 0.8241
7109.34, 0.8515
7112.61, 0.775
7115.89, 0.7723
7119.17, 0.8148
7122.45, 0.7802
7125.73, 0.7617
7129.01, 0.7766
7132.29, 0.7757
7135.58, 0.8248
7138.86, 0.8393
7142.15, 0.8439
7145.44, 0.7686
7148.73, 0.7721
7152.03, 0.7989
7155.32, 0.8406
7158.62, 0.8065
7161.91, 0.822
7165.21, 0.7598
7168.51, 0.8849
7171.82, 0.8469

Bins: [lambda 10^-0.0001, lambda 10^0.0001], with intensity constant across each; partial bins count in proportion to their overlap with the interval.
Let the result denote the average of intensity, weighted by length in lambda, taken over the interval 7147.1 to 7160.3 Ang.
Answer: 0.805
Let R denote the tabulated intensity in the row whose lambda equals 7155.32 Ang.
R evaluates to 0.8406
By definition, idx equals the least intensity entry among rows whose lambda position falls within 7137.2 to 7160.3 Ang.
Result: 0.7686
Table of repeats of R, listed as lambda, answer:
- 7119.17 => 0.8148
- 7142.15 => 0.8439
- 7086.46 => 0.8396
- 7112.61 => 0.775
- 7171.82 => 0.8469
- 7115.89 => 0.7723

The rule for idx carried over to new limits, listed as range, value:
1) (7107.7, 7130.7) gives 0.7617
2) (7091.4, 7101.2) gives 0.8602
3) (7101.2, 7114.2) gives 0.7436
